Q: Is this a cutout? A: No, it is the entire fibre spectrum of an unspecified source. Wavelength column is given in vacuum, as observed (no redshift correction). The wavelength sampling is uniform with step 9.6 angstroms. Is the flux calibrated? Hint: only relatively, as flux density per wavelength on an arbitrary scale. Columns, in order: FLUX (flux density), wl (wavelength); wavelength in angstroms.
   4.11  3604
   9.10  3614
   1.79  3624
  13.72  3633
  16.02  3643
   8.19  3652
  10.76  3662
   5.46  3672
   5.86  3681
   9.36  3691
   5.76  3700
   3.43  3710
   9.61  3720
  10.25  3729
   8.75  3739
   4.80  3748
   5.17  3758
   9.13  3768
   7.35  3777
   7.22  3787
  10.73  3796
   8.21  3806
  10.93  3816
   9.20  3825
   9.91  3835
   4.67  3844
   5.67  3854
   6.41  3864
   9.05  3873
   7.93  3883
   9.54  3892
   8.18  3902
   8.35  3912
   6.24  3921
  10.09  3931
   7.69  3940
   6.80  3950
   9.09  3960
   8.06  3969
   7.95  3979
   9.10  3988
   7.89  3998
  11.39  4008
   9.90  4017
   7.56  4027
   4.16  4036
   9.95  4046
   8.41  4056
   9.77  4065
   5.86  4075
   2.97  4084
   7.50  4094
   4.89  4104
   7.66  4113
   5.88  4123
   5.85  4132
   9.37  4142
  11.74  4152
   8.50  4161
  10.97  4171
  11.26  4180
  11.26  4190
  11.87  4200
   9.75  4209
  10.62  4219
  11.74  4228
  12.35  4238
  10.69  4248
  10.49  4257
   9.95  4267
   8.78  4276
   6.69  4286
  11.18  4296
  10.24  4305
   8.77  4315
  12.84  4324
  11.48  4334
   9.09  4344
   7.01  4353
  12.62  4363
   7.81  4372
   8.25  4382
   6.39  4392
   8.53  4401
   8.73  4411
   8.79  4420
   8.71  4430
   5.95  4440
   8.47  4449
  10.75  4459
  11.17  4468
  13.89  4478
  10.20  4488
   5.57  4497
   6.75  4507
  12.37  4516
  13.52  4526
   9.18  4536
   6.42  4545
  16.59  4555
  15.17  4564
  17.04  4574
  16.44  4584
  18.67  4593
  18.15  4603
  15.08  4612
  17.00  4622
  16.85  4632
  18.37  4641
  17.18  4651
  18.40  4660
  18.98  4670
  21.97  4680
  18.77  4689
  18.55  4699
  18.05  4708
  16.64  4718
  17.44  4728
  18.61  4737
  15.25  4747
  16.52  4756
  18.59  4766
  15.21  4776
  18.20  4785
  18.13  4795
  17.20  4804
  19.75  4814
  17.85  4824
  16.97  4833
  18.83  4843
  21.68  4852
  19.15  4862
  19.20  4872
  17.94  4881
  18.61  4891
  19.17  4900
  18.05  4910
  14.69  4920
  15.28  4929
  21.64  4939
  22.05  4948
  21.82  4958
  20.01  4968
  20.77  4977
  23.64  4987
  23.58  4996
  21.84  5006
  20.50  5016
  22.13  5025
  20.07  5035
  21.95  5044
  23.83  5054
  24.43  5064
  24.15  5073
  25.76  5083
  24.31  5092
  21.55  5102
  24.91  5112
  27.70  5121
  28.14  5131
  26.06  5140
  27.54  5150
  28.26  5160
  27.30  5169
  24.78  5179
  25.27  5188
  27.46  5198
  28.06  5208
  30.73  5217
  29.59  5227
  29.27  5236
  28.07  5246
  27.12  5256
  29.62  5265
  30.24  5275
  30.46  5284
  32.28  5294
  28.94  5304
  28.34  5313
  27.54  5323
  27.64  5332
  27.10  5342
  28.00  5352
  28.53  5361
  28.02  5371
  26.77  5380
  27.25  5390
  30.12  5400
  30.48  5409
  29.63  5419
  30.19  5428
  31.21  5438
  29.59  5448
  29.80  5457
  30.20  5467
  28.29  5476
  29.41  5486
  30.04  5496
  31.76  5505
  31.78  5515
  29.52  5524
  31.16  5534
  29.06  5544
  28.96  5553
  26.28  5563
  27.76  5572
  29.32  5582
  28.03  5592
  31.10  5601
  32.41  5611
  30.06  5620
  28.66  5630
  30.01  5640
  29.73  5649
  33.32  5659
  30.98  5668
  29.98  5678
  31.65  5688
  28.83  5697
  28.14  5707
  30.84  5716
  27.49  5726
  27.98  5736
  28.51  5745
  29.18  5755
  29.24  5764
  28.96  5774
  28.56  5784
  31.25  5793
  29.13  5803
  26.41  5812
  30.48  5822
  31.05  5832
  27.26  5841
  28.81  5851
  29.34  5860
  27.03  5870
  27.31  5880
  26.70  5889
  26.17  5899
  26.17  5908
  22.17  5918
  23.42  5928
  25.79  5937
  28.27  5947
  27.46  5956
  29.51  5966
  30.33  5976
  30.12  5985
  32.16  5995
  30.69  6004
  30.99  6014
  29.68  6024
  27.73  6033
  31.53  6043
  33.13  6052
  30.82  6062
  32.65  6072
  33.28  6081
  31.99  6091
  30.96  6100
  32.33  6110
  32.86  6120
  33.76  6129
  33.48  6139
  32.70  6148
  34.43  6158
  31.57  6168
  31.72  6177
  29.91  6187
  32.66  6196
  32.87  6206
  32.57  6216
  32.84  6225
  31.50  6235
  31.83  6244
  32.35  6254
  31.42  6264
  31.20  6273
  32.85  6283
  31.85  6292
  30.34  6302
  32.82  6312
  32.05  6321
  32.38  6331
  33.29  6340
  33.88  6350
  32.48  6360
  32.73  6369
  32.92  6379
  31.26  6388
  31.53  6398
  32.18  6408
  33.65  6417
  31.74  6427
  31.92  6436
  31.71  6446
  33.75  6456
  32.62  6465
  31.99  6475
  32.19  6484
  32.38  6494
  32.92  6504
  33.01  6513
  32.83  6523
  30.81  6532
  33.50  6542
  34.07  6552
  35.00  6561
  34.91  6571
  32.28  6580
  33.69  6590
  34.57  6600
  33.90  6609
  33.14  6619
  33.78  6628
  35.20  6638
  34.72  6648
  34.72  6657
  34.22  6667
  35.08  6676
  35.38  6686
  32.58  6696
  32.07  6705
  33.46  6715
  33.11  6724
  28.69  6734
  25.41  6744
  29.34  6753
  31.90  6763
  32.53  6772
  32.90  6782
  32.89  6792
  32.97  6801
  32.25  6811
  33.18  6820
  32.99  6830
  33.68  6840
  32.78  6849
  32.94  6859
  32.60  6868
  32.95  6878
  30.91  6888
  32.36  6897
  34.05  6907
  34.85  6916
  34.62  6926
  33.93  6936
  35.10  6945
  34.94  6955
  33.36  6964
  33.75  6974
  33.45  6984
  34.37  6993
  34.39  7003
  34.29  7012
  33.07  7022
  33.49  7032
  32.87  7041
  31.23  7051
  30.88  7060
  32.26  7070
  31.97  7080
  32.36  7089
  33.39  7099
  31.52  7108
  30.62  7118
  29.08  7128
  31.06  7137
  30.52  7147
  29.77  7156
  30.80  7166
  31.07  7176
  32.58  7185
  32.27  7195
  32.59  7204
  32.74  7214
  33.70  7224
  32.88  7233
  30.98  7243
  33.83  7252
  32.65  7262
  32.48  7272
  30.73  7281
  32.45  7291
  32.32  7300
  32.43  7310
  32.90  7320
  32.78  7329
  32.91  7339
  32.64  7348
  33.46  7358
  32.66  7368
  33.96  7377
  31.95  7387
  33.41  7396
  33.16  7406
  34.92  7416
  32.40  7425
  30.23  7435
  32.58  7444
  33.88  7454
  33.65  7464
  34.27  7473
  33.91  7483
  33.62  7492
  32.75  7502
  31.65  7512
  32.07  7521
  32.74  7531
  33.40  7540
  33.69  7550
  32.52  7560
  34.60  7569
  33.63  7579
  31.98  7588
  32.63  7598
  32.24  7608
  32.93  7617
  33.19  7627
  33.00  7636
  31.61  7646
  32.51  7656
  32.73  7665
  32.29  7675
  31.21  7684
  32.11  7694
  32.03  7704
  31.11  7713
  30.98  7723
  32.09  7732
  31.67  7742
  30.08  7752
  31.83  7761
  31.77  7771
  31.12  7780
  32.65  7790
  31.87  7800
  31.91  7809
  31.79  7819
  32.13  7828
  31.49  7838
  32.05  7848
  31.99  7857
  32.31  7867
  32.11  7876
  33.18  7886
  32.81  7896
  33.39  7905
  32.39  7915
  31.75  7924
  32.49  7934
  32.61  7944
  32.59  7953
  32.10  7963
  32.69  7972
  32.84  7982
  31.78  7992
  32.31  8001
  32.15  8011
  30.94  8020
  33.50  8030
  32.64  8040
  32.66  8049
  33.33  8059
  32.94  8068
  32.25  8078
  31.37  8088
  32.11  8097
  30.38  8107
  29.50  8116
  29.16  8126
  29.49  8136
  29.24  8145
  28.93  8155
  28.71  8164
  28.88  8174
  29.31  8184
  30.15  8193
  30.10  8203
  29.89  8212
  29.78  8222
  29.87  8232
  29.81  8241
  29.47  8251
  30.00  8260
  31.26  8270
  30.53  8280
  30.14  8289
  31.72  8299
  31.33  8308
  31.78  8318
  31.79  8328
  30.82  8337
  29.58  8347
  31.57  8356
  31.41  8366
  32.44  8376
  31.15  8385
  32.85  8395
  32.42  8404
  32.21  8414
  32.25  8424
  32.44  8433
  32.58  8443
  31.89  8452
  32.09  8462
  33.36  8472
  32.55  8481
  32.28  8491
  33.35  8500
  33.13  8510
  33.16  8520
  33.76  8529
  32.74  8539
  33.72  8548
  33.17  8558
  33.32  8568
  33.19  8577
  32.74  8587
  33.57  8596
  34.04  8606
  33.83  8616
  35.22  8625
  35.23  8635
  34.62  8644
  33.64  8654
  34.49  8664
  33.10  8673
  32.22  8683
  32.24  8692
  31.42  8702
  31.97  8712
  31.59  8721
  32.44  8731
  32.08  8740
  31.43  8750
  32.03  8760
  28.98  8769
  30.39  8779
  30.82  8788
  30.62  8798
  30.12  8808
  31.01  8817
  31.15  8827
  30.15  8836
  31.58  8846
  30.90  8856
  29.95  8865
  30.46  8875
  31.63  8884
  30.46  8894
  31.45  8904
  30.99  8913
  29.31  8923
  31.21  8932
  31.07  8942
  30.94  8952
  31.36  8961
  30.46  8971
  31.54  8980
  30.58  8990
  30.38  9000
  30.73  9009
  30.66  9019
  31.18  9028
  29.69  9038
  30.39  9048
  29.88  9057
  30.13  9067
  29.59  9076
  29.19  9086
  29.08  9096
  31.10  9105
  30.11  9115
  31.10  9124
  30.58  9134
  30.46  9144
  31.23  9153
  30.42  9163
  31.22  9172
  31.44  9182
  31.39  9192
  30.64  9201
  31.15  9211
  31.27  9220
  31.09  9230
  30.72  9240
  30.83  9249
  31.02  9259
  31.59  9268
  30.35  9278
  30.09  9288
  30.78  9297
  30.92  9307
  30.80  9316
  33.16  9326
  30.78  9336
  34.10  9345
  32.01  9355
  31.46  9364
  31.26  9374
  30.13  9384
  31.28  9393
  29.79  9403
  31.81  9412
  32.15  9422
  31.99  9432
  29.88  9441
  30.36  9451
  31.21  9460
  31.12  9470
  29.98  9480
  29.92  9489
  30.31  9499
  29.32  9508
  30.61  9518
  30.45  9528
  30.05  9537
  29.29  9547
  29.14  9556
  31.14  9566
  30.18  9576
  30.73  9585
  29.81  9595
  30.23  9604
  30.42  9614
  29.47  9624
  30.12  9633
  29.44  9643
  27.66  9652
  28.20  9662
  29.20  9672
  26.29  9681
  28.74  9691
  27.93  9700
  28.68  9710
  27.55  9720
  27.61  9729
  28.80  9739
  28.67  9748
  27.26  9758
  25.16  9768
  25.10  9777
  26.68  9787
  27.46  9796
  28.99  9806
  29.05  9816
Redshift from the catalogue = 0.14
